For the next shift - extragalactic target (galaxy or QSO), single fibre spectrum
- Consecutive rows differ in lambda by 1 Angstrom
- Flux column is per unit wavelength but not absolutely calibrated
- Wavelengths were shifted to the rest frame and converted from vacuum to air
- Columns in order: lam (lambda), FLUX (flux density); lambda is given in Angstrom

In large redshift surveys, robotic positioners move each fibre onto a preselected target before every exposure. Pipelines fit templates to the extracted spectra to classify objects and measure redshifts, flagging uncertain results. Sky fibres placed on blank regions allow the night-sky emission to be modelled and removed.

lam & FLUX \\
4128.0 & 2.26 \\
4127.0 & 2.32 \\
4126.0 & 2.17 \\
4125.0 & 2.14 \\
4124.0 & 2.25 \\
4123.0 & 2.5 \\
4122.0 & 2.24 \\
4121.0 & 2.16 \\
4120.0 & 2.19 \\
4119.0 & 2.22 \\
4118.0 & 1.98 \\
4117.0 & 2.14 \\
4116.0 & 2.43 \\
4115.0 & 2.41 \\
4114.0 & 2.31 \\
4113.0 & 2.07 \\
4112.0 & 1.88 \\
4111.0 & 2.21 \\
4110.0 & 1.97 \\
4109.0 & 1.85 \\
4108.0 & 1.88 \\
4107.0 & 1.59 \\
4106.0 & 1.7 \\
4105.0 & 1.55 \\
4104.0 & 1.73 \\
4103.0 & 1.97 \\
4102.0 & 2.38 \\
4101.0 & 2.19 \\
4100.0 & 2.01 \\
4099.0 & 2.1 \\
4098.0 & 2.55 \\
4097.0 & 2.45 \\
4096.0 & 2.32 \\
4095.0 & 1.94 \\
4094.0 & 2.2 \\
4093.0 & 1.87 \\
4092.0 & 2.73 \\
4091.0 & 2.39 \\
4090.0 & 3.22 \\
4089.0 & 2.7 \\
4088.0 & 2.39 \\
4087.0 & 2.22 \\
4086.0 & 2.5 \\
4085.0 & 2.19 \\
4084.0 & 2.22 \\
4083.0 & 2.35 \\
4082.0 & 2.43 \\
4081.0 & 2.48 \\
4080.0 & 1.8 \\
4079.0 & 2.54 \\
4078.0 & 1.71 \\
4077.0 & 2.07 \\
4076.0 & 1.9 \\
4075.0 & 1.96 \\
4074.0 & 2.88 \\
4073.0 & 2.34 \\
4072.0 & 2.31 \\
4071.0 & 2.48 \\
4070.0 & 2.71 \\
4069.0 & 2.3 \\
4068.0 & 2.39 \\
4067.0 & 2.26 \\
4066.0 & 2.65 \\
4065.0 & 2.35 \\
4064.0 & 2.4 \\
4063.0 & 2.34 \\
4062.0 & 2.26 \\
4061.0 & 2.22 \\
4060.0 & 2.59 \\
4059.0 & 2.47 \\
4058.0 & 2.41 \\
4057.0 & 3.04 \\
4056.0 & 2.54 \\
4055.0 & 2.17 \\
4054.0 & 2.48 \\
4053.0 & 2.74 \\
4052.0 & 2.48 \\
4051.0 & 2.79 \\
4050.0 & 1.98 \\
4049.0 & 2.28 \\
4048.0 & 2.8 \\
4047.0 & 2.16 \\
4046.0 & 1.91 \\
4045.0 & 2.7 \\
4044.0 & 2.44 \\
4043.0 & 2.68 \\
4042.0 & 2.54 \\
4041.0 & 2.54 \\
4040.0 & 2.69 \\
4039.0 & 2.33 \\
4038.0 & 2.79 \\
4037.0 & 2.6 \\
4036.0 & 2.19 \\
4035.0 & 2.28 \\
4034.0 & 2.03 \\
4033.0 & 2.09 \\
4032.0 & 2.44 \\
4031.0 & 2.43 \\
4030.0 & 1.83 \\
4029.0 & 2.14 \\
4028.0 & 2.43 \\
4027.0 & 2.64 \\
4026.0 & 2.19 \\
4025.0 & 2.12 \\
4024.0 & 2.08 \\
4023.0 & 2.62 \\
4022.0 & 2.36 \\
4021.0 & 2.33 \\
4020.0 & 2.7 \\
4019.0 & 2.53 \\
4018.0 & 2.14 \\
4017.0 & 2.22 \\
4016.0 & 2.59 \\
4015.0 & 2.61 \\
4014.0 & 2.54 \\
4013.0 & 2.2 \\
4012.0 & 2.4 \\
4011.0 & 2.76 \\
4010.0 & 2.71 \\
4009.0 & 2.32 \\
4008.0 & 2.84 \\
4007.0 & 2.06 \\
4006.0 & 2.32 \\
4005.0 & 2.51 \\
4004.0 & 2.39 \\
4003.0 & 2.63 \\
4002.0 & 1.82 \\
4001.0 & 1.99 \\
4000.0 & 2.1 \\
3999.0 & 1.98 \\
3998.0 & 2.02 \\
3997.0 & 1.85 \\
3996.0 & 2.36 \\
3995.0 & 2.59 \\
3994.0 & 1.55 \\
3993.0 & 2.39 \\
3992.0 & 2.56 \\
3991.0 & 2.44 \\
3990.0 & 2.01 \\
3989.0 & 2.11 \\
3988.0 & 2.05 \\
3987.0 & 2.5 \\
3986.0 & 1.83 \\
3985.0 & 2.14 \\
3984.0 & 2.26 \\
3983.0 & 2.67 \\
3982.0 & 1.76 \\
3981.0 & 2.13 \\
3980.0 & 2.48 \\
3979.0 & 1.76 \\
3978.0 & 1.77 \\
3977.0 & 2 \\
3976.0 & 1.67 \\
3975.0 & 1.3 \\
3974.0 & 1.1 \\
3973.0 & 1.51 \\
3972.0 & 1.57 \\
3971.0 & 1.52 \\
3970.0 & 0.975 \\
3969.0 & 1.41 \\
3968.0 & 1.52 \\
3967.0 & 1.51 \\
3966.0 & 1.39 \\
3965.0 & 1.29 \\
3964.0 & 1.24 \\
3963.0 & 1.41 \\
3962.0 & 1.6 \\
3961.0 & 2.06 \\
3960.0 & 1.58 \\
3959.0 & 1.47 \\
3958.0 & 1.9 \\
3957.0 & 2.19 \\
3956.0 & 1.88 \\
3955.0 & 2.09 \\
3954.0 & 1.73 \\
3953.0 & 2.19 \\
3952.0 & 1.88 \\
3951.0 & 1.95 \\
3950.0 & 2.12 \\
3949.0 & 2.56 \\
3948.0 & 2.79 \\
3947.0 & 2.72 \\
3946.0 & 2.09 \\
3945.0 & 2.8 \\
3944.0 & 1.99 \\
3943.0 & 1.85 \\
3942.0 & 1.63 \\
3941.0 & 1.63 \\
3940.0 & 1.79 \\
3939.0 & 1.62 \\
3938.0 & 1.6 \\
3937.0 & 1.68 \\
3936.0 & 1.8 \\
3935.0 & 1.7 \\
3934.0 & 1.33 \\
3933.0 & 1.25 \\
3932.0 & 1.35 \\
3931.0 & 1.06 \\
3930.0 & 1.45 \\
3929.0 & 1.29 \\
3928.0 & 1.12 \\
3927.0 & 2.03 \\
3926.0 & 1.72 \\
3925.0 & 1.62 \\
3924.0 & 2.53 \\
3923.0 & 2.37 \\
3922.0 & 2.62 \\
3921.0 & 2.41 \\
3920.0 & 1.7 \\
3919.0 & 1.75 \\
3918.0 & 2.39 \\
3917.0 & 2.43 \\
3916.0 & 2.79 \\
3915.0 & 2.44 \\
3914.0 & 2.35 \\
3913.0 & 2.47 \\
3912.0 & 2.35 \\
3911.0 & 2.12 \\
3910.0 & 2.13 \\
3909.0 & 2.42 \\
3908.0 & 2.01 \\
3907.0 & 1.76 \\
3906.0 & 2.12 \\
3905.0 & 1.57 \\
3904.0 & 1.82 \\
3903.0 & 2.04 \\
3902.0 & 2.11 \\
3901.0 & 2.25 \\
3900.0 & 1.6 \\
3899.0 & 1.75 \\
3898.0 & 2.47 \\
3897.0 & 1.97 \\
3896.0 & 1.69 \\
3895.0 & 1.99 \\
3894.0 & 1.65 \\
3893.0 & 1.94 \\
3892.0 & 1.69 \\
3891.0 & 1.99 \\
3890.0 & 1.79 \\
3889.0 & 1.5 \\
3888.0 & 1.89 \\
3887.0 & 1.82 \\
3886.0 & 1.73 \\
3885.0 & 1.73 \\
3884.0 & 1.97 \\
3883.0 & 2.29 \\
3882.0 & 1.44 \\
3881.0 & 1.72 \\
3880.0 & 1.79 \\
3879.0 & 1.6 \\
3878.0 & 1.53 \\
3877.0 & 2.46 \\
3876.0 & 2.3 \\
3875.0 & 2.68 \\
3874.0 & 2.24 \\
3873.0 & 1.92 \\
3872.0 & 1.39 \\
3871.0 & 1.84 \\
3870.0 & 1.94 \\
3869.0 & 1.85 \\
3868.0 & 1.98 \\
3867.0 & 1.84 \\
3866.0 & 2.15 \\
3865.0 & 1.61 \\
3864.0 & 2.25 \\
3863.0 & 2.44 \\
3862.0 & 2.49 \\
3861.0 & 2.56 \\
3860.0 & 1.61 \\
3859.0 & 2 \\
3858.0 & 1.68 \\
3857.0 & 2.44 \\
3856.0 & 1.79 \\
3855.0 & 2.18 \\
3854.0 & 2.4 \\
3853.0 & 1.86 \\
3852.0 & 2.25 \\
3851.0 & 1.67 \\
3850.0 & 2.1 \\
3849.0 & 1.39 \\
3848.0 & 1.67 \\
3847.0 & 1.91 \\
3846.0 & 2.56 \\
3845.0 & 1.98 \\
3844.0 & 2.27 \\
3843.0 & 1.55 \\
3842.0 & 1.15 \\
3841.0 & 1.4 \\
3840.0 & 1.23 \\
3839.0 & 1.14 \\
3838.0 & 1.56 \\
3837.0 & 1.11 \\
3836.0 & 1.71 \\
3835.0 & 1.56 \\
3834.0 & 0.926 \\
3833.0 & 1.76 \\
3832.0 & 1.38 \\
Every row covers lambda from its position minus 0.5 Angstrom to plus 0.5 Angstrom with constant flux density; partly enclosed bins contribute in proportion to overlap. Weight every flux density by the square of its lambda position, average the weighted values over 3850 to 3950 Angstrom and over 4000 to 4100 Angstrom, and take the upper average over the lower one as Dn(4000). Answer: 1.30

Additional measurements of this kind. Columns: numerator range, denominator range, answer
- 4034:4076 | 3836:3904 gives 1.42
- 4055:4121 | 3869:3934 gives 1.28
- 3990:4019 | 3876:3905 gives 1.31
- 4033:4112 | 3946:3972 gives 1.36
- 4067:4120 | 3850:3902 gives 1.26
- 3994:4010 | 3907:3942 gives 1.22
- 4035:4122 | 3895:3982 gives 1.32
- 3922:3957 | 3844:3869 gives 0.96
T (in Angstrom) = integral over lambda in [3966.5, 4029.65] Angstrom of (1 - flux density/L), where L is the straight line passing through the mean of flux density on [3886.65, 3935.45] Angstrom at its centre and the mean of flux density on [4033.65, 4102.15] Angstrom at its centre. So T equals 1.5 Angstrom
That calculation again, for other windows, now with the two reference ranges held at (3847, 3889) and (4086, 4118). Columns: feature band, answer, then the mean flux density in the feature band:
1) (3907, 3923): -2.2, 2.28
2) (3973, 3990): 0.9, 1.96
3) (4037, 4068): -5.0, 2.47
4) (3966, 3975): 2.9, 1.38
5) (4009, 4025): -2.6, 2.44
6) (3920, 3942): 3.3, 1.71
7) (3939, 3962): 0.1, 2.02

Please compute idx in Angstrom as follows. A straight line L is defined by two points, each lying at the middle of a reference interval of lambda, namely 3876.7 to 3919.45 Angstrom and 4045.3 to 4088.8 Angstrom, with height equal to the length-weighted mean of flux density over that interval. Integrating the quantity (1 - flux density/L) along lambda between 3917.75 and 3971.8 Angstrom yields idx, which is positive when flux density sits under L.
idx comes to 7.5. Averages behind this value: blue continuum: 1.98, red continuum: 2.36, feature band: 1.79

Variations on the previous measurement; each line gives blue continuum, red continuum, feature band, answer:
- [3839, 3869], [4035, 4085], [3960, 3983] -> 6.1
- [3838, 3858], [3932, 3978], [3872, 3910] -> -2.6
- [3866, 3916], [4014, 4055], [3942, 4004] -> 7.5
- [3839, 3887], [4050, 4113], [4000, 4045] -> -4.2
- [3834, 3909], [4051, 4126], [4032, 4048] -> -1.7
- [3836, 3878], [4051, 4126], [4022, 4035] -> -0.5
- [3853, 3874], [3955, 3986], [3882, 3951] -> -3.3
